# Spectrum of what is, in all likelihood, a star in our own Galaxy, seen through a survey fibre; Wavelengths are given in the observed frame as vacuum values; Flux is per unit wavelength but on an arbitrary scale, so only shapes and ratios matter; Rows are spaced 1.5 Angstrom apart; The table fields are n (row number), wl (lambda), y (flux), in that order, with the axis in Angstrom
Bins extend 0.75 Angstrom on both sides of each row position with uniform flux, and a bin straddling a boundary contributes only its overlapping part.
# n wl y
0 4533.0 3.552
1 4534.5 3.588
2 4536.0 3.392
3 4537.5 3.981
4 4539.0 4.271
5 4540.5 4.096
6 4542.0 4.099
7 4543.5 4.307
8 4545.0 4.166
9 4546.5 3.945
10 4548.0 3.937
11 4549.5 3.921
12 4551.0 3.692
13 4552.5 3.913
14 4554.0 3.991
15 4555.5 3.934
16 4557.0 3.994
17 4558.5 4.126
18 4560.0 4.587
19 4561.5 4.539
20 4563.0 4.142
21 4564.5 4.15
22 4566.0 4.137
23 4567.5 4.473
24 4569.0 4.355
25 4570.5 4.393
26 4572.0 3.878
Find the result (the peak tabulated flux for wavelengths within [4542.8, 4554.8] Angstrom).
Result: 4.307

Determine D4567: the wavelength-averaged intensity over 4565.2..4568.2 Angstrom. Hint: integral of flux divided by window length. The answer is 4.3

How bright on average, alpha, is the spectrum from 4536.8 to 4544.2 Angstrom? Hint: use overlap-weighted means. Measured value 4.15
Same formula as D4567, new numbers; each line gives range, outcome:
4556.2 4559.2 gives 4.06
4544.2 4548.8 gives 4.02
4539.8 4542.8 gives 4.1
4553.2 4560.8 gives 4.13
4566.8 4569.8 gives 4.41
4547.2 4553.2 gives 3.87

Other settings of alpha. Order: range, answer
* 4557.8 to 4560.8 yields 4.36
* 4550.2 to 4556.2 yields 3.88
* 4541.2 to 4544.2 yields 4.2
